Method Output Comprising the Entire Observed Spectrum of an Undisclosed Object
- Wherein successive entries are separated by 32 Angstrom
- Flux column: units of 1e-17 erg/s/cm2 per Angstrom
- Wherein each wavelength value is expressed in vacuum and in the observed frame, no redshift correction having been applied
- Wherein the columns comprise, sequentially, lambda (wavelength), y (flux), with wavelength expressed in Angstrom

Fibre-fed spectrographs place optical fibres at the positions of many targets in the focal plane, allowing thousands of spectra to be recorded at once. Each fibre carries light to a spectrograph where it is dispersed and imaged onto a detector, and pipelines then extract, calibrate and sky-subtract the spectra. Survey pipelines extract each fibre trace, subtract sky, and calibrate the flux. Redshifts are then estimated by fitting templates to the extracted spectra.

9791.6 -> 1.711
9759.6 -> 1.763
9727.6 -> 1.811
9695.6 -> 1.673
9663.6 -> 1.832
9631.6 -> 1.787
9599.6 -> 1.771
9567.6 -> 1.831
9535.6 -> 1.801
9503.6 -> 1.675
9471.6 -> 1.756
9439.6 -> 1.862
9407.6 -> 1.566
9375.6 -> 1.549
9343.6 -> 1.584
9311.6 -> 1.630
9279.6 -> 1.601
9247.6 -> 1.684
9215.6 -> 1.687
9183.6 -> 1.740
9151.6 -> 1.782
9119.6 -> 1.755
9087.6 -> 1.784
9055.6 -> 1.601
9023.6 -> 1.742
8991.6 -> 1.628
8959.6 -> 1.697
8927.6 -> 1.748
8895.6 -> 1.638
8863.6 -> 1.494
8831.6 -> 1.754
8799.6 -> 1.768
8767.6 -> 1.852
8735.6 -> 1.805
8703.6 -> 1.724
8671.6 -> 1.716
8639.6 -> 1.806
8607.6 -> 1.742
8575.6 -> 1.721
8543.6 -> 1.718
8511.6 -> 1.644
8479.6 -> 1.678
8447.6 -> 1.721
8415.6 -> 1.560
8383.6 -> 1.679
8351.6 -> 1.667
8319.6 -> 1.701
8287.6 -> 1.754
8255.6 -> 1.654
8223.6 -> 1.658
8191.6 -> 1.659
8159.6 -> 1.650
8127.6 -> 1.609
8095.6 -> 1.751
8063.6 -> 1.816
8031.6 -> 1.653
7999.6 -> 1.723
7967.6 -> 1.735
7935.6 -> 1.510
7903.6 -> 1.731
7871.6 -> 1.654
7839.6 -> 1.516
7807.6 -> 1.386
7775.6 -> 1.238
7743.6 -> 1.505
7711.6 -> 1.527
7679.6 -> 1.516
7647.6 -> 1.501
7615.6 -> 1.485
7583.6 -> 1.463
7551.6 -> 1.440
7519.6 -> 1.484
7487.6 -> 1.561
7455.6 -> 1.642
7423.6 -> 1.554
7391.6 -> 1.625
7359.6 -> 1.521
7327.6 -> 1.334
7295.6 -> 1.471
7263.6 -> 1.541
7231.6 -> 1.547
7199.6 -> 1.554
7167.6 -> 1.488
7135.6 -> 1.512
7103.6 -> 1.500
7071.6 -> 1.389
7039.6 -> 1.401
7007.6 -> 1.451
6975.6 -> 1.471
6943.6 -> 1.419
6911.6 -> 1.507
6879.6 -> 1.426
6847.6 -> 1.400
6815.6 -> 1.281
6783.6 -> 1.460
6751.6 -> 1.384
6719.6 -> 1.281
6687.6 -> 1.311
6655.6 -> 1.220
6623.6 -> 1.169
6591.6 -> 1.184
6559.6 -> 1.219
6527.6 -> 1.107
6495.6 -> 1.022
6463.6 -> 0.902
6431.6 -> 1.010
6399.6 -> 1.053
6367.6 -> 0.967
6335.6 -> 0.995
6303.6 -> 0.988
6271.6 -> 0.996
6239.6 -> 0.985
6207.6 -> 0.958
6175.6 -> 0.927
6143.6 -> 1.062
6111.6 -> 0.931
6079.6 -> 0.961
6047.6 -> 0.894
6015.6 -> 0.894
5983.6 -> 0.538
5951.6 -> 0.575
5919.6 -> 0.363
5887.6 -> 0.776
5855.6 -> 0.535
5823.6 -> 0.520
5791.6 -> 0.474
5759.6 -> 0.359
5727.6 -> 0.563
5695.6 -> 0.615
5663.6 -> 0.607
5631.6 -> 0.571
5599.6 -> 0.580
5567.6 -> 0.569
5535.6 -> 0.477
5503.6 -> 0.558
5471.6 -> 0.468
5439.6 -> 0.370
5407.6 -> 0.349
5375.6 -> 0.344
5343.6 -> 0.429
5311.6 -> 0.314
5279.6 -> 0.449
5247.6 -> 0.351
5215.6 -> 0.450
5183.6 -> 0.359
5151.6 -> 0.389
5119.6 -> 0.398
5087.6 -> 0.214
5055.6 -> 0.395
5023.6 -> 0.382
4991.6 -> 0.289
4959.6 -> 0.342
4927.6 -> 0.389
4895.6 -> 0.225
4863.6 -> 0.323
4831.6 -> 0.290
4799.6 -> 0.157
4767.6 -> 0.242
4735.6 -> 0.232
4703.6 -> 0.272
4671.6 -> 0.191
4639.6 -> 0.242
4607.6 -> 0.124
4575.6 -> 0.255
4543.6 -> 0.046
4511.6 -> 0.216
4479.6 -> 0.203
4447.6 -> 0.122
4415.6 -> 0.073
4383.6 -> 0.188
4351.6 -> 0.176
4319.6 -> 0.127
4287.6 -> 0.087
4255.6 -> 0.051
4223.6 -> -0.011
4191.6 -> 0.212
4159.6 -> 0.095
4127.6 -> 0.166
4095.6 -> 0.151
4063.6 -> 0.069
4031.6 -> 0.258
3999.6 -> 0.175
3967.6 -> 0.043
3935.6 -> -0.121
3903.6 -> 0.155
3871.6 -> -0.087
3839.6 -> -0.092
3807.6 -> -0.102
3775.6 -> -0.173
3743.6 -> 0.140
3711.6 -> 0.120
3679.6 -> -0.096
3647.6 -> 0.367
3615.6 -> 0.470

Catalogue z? 0.505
